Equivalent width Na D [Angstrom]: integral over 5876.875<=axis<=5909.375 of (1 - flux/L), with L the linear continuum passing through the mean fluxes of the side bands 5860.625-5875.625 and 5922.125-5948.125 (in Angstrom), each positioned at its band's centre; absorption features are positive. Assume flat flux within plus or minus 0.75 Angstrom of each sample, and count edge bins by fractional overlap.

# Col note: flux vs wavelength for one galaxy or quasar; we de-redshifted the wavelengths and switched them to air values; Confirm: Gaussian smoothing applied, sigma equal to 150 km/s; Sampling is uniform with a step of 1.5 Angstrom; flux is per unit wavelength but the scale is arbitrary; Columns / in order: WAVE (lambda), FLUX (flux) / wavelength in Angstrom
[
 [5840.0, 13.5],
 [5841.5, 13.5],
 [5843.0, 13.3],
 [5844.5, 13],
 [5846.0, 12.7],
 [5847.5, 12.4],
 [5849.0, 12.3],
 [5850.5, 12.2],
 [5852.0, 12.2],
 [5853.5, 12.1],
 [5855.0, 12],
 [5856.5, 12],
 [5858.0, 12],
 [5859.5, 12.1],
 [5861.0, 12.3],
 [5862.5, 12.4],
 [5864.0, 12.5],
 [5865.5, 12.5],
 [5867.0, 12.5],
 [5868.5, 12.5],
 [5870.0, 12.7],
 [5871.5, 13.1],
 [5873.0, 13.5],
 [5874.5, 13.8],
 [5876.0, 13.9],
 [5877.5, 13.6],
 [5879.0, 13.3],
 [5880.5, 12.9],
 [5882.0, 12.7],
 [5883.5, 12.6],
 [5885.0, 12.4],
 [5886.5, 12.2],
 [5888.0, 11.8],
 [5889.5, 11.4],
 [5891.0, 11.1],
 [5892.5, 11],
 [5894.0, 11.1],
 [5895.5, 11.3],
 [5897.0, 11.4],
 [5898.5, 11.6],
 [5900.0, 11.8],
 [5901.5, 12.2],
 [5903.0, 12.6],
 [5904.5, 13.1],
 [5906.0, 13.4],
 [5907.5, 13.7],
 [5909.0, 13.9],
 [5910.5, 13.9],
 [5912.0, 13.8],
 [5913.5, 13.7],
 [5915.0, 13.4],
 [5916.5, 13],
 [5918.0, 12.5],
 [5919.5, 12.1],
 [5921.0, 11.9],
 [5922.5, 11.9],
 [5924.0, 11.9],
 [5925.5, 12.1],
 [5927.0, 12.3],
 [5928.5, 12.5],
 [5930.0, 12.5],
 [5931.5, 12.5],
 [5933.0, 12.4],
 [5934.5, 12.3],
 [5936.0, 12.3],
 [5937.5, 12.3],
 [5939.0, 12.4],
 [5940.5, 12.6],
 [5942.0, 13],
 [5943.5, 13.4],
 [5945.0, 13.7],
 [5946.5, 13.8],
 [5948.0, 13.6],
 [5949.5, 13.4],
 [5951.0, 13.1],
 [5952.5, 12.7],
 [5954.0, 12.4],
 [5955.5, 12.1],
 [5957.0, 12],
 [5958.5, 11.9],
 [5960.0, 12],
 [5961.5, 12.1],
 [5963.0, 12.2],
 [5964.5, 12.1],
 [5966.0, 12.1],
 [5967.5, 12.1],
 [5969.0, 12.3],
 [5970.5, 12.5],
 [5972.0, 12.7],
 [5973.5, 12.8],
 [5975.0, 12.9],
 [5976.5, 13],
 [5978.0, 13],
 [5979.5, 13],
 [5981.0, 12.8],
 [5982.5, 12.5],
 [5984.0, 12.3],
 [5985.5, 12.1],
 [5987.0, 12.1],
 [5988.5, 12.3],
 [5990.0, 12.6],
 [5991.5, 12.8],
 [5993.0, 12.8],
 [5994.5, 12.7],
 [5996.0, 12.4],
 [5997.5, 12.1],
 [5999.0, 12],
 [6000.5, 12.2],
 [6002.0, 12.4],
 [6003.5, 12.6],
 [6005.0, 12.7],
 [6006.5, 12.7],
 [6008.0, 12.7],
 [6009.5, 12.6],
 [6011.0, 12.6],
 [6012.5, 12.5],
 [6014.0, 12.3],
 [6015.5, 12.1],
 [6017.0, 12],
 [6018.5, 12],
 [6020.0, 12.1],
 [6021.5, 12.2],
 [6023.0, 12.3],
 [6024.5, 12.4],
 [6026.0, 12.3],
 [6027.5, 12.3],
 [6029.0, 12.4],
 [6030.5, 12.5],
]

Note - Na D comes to 1.1 Angstrom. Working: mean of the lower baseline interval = 12.8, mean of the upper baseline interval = 12.6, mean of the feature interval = 12.3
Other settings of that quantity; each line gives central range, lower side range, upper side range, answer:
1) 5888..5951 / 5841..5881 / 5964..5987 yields 0.3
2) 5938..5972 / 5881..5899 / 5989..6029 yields -1.5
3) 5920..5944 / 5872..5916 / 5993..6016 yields 0.4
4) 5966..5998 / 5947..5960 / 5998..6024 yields -0.2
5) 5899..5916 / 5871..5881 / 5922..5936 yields -0.6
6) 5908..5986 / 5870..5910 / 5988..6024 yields -1.2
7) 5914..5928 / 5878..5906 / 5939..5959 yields 0.1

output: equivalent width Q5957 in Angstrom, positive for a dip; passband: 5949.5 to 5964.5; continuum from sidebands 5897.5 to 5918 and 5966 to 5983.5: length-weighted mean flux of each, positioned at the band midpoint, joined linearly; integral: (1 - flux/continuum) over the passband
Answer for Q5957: 0.5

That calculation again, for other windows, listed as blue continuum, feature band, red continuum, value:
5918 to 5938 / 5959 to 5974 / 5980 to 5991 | 0.1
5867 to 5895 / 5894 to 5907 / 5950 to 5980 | 0.4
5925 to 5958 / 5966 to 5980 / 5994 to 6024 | -0.1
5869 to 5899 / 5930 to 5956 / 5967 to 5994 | -0.6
